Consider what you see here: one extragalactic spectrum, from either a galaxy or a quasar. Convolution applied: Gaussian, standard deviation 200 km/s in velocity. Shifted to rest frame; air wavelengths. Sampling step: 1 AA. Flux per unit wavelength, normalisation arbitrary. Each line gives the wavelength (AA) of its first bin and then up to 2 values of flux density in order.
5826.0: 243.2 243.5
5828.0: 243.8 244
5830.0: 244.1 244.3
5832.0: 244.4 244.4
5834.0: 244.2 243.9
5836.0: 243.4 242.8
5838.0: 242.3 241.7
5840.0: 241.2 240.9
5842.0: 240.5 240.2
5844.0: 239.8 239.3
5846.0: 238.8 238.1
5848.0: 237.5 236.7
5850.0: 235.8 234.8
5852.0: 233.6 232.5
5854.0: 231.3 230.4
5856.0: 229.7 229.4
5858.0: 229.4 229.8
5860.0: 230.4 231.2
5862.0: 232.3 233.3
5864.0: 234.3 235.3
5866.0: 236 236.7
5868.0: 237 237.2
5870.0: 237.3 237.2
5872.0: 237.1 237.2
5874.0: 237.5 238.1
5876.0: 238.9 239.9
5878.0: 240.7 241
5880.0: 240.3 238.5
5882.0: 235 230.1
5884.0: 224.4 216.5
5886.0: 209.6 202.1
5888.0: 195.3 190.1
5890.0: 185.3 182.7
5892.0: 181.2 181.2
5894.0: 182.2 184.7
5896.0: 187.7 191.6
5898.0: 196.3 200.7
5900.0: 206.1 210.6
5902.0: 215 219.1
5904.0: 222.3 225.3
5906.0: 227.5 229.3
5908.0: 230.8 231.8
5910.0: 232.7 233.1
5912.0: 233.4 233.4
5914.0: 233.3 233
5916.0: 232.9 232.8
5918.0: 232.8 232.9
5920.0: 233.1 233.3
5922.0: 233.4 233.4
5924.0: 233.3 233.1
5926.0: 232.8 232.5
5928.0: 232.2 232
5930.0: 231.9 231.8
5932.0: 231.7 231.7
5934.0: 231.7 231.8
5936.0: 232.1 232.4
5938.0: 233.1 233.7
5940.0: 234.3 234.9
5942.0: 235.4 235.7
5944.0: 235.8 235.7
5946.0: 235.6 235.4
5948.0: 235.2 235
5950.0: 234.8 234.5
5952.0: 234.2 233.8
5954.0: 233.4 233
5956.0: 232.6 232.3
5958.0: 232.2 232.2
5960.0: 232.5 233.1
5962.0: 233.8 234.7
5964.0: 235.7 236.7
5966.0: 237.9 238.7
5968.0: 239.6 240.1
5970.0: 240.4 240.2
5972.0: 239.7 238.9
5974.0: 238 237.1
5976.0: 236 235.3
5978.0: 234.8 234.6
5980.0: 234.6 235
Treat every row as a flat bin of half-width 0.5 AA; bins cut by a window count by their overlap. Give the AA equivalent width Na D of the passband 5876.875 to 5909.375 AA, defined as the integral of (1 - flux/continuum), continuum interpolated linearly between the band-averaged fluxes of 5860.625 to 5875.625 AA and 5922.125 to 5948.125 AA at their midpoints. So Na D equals 3.2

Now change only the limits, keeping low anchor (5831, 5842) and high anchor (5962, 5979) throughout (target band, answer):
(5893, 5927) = 2.6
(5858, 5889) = 1.3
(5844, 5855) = 0.3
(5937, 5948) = 0.2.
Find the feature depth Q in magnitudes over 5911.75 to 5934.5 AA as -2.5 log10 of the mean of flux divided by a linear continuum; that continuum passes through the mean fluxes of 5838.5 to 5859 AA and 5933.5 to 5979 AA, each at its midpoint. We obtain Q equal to 0.01 mag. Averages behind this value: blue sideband 236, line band 233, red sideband 235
